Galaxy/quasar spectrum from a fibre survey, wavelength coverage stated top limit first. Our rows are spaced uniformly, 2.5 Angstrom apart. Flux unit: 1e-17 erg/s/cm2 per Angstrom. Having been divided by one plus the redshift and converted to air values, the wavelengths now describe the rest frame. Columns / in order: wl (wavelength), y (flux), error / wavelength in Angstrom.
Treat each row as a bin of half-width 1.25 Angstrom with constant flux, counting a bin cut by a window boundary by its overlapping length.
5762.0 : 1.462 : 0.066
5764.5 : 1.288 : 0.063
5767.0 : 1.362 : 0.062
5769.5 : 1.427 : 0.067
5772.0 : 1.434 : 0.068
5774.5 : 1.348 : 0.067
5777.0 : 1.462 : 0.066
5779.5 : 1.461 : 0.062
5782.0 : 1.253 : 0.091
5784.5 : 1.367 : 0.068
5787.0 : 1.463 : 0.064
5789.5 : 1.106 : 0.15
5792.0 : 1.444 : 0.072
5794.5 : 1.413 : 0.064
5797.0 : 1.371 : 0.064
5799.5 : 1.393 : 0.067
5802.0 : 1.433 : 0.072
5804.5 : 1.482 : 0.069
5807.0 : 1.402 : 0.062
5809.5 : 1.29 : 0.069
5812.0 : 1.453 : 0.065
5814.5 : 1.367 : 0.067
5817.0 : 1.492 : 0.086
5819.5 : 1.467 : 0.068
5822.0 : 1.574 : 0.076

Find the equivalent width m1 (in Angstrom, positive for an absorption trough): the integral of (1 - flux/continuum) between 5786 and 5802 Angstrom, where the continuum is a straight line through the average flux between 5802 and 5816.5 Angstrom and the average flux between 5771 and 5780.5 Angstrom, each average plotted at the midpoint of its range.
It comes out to 0.52 Angstrom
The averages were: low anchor 1.43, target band 1.37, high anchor 1.41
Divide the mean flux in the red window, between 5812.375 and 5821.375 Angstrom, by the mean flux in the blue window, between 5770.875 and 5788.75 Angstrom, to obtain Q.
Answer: 1.0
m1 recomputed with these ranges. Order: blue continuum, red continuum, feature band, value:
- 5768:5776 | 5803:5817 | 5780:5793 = 0.7 Angstrom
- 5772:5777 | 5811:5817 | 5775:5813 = 0.7 Angstrom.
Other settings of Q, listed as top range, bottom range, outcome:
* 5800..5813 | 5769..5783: 1.01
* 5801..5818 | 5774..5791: 1.05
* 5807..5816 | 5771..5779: 0.97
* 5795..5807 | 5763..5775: 1.03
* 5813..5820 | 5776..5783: 1.03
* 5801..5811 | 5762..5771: 1.02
